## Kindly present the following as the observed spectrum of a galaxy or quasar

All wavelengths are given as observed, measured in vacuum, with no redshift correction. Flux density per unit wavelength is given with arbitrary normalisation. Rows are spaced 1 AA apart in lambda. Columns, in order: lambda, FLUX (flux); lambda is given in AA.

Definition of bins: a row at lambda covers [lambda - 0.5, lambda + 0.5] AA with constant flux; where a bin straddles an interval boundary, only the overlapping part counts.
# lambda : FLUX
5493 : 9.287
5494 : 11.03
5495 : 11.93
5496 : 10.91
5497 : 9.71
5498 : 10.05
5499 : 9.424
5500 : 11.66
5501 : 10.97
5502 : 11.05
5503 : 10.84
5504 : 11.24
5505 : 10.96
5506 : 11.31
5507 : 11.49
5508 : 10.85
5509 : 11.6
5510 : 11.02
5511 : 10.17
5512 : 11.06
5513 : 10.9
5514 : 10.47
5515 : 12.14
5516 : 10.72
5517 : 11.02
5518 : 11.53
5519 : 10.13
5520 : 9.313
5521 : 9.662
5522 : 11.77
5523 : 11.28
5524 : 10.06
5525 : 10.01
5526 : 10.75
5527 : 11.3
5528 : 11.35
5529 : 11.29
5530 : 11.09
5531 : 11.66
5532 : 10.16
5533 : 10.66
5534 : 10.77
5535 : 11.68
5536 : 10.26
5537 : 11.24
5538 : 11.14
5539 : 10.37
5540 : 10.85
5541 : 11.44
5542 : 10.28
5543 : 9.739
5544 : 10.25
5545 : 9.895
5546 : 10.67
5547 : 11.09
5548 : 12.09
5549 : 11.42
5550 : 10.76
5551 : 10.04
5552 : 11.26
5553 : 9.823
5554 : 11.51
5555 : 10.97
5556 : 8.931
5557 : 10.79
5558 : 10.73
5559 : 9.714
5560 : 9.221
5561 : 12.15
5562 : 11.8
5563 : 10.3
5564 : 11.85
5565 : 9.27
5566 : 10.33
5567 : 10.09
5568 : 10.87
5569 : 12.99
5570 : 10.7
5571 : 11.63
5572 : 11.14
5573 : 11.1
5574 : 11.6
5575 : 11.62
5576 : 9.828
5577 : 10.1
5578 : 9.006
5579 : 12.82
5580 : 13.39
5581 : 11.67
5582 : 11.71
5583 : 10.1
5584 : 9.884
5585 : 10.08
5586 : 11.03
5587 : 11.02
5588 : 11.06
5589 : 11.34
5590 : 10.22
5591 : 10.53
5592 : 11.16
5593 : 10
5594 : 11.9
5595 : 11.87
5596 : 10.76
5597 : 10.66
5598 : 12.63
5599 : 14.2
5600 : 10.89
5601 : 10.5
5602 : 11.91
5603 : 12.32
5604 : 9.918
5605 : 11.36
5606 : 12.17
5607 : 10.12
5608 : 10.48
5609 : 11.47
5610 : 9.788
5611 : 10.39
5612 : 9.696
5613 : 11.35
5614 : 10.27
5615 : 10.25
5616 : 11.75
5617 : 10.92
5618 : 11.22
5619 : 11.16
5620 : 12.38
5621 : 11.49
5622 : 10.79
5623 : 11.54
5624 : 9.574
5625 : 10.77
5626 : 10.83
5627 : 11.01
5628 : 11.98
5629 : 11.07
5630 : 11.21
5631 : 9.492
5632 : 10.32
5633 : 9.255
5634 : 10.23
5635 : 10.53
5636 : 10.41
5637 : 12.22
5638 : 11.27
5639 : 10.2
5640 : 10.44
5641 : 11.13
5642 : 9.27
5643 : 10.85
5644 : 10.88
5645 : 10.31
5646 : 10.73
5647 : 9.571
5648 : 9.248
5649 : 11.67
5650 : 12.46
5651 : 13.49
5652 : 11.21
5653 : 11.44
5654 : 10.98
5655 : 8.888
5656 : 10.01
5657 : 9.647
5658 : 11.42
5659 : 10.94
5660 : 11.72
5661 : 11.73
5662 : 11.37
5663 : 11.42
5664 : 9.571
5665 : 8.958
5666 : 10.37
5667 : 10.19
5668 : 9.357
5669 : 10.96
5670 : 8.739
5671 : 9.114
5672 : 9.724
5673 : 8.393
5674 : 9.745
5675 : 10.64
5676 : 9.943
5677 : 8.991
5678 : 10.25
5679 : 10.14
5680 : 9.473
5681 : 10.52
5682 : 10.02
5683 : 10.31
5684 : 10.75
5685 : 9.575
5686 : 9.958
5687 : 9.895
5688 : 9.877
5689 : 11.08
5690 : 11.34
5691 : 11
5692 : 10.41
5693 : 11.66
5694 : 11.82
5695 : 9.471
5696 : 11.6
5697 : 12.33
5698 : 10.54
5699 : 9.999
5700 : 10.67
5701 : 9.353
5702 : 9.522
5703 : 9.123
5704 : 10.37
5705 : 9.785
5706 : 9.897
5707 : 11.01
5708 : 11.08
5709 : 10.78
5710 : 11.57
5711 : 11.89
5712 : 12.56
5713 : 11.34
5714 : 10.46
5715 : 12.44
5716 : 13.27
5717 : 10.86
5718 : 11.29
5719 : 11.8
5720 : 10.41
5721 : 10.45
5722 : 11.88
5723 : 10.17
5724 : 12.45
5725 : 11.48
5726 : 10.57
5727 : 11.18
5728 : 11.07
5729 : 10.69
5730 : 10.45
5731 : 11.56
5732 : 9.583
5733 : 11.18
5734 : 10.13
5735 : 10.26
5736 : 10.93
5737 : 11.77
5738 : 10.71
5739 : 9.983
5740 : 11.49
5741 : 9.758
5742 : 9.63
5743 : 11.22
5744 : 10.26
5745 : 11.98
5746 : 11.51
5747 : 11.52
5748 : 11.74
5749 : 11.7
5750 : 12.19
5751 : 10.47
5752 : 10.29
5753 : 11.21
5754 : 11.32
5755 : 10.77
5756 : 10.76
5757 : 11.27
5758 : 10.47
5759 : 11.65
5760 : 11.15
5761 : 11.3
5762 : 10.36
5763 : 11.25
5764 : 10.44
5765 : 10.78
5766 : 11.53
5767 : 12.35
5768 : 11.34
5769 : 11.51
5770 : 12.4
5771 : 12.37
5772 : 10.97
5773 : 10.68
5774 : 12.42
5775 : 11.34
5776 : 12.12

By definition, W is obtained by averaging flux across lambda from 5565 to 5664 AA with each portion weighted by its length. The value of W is 10.9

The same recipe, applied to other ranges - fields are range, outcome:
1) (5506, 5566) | 10.8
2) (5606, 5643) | 10.8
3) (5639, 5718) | 10.6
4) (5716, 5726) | 11.3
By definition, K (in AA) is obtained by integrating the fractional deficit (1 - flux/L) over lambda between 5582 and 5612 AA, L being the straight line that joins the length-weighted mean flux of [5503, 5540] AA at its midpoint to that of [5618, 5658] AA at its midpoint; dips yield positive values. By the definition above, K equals -0.5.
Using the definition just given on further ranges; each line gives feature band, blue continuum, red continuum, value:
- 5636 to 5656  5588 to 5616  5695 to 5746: 0.31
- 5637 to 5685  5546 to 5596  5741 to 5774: 2.79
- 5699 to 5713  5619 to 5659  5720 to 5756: 0.39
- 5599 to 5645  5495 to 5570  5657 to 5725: -0.75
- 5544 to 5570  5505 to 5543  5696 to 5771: 0.39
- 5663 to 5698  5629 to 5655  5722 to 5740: 1.91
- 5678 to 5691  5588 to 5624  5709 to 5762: 0.97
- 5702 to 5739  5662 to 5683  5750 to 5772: -1.34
